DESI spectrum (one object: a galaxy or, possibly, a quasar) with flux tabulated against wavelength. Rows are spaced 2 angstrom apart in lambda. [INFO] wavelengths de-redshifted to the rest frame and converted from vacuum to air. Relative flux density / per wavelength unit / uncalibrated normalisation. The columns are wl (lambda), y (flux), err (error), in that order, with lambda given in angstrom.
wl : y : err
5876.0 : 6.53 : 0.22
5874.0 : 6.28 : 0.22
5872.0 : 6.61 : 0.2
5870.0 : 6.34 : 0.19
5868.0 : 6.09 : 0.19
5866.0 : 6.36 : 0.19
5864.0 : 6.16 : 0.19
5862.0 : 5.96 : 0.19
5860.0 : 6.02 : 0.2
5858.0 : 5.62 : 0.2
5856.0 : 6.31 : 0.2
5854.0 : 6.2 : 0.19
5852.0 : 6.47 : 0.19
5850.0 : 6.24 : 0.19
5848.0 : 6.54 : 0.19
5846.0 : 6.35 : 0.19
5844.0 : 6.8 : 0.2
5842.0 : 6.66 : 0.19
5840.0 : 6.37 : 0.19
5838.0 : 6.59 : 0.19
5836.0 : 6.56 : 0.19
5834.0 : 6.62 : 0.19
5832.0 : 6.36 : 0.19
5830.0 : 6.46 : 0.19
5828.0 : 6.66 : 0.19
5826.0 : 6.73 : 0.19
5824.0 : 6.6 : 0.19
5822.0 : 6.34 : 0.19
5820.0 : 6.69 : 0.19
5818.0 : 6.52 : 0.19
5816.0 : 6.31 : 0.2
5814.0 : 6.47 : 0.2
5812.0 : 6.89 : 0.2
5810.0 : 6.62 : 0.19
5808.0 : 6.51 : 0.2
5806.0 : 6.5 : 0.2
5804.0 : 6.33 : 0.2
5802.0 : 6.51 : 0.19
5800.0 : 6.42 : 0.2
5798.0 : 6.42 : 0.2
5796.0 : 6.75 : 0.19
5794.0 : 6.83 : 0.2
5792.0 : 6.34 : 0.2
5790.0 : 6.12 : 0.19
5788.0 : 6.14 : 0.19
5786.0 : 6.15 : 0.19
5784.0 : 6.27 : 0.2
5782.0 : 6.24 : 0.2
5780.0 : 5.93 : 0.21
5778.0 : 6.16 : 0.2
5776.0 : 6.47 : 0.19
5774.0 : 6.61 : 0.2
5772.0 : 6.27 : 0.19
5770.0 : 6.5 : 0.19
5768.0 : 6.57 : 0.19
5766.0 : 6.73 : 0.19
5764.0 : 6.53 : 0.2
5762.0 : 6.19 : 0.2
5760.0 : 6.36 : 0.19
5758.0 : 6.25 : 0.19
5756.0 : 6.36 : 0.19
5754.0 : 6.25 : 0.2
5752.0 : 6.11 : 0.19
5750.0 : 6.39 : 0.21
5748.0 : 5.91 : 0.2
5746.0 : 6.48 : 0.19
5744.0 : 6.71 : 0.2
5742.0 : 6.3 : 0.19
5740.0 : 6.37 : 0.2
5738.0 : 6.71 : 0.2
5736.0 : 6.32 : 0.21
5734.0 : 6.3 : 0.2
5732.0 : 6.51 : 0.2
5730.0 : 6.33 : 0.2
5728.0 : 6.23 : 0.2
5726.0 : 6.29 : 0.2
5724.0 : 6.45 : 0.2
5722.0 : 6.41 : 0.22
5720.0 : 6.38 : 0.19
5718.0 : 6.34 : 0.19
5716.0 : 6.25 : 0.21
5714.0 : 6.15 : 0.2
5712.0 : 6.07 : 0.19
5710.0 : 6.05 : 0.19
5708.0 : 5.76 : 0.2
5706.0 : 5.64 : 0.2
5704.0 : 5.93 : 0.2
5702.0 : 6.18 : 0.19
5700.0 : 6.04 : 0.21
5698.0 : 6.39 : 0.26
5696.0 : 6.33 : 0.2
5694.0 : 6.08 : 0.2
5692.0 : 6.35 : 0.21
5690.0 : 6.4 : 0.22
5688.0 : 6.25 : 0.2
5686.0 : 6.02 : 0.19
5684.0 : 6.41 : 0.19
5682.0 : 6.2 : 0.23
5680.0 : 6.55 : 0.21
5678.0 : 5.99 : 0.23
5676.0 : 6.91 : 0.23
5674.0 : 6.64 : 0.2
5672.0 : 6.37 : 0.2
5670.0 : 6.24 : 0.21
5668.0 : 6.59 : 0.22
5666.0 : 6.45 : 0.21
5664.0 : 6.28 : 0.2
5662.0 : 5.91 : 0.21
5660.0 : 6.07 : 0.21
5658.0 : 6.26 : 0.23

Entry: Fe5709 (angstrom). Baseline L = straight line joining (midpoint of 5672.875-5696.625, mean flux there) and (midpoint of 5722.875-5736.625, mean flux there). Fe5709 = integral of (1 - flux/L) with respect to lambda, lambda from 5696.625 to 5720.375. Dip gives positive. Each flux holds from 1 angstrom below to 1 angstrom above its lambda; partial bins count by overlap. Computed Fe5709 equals 0.9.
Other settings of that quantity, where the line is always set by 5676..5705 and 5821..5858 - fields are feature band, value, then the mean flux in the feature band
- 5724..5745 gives -0.32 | 6.41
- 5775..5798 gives 0.27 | 6.31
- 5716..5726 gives -0.12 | 6.37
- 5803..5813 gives -0.23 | 6.57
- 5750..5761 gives 0.11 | 6.28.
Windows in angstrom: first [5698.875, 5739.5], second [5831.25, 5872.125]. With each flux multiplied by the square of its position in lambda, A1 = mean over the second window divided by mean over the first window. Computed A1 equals 1.07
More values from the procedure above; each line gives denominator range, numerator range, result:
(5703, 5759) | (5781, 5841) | 1.06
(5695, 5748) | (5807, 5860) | 1.07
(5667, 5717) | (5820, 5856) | 1.10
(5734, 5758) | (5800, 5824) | 1.05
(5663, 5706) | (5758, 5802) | 1.05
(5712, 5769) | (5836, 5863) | 1.03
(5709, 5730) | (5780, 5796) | 1.03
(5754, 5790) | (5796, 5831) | 1.05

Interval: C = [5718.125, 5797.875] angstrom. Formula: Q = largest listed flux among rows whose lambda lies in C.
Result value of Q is 6.83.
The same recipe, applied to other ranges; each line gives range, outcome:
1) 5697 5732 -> 6.51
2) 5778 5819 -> 6.89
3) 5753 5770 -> 6.73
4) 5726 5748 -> 6.71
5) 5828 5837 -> 6.66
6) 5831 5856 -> 6.8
